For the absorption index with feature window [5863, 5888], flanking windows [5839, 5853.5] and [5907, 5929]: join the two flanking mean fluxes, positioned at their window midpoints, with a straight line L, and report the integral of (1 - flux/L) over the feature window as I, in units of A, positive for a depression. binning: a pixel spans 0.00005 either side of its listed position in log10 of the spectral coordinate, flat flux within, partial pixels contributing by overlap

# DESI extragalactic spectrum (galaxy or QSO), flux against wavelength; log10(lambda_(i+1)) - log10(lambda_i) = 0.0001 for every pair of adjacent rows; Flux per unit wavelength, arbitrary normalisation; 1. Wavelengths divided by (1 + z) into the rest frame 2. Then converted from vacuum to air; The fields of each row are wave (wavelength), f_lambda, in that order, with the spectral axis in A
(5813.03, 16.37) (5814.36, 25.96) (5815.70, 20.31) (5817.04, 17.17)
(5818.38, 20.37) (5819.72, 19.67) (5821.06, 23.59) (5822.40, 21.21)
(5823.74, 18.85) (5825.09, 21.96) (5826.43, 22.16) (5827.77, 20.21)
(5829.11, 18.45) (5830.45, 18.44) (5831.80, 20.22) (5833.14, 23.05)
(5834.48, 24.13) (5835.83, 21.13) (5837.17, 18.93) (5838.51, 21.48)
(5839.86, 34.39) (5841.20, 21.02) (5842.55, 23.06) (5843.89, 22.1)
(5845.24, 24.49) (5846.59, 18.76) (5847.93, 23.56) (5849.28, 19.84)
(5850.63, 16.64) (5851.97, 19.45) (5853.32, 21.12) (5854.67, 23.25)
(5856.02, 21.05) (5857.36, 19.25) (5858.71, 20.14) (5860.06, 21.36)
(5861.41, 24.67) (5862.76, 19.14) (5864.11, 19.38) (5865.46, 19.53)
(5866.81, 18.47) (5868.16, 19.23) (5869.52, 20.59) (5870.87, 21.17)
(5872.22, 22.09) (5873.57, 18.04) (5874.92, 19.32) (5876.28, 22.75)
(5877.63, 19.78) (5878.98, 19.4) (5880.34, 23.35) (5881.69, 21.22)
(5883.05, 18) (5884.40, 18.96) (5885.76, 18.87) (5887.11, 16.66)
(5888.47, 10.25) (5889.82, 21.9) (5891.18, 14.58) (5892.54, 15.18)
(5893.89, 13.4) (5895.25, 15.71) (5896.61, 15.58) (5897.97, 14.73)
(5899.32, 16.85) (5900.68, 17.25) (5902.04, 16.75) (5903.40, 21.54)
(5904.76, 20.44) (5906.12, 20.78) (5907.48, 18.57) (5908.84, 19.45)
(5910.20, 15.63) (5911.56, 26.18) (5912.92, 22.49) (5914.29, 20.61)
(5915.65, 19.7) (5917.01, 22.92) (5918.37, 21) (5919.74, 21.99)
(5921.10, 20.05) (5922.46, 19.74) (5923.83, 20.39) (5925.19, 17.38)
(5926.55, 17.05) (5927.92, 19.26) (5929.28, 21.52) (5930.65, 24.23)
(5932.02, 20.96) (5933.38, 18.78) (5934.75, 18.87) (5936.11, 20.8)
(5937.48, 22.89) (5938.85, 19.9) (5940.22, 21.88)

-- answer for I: 2.0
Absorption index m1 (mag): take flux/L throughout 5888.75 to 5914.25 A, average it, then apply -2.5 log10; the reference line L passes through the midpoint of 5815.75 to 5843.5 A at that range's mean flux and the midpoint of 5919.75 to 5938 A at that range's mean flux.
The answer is 0.14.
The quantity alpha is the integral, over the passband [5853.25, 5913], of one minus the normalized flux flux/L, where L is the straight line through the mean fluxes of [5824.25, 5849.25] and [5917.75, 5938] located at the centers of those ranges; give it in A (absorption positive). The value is 5.66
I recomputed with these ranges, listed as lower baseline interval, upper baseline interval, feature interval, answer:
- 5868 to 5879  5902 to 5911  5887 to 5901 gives 2.93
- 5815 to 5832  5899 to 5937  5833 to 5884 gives -2.46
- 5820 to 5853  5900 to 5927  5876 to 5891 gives 1.21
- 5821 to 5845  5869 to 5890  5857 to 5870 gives 0.07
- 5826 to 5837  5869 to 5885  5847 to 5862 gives -0.18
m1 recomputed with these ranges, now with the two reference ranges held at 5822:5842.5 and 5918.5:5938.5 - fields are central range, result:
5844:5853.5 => 0.05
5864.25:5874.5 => 0.07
